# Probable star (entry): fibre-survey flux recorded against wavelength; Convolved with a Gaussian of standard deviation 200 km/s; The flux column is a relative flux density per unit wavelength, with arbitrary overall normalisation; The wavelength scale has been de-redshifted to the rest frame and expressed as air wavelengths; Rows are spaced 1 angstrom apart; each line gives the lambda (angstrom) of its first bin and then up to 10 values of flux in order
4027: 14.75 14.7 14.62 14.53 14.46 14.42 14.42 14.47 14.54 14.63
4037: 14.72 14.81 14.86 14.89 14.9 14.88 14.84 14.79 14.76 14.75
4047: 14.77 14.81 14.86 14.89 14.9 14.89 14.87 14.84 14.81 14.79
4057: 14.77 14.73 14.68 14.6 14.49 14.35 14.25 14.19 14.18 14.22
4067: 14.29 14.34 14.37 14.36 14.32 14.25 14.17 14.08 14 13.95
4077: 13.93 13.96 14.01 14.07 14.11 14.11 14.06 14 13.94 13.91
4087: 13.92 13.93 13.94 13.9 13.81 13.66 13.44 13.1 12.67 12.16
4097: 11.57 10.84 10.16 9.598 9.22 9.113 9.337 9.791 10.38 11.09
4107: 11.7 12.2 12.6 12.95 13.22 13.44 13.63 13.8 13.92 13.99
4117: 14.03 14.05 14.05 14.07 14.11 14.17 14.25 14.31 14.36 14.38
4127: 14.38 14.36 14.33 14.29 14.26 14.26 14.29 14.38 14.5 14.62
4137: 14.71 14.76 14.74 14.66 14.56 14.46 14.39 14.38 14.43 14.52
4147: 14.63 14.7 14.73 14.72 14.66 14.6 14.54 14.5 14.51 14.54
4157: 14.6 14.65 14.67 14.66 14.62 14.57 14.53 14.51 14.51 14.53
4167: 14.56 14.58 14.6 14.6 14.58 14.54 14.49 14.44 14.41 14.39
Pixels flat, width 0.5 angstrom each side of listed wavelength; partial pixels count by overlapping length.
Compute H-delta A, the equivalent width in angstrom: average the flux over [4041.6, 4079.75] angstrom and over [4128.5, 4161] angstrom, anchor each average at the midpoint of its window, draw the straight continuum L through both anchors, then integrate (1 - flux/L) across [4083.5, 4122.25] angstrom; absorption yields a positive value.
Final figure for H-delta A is 5.0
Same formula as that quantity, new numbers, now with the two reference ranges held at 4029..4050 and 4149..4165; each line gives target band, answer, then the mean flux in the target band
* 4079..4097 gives 1.3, 13.6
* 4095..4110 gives 3.9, 10.8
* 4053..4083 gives 0.7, 14.3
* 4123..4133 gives 0.2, 14.3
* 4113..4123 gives 0.4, 14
